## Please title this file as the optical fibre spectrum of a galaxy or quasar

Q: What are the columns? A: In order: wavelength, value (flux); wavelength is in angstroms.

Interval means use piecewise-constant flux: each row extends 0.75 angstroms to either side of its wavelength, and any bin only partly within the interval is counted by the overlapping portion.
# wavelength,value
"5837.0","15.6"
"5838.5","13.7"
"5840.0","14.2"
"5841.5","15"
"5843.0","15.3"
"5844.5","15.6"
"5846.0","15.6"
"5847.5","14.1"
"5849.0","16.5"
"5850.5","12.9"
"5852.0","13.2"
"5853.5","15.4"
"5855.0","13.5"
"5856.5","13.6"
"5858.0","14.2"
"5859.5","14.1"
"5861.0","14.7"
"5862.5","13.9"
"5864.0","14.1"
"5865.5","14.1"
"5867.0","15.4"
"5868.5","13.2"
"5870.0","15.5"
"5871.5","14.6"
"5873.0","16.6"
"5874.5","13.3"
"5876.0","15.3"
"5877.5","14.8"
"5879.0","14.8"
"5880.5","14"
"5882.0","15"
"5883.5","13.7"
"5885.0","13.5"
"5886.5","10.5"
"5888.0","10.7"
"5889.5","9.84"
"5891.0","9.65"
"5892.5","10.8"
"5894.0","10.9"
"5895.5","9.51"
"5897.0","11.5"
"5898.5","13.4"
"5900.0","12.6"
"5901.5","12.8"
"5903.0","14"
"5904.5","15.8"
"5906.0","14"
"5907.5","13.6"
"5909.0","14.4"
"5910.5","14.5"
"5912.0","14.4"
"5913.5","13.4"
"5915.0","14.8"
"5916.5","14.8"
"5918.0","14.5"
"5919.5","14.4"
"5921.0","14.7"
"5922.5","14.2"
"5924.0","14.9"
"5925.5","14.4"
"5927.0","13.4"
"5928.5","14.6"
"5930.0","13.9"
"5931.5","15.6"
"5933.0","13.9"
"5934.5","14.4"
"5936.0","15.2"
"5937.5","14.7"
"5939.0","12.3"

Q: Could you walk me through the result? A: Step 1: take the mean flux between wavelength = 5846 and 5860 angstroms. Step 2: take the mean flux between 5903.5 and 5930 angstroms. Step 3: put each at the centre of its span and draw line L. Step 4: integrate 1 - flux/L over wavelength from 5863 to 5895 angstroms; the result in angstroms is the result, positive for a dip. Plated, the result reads 2.2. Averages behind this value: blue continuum 14.2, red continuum 14.4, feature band 13.3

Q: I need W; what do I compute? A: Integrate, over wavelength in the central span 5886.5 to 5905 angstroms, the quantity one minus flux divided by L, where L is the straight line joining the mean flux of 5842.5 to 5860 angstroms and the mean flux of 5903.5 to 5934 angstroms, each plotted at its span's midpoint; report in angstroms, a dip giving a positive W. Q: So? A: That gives 3.5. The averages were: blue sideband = 14.5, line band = 11.7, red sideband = 14.4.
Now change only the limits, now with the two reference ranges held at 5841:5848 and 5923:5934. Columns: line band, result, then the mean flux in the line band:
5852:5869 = 0.95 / 14.2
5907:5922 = 0.16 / 14.4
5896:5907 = 0.96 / 13.4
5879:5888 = 0.95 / 13.2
